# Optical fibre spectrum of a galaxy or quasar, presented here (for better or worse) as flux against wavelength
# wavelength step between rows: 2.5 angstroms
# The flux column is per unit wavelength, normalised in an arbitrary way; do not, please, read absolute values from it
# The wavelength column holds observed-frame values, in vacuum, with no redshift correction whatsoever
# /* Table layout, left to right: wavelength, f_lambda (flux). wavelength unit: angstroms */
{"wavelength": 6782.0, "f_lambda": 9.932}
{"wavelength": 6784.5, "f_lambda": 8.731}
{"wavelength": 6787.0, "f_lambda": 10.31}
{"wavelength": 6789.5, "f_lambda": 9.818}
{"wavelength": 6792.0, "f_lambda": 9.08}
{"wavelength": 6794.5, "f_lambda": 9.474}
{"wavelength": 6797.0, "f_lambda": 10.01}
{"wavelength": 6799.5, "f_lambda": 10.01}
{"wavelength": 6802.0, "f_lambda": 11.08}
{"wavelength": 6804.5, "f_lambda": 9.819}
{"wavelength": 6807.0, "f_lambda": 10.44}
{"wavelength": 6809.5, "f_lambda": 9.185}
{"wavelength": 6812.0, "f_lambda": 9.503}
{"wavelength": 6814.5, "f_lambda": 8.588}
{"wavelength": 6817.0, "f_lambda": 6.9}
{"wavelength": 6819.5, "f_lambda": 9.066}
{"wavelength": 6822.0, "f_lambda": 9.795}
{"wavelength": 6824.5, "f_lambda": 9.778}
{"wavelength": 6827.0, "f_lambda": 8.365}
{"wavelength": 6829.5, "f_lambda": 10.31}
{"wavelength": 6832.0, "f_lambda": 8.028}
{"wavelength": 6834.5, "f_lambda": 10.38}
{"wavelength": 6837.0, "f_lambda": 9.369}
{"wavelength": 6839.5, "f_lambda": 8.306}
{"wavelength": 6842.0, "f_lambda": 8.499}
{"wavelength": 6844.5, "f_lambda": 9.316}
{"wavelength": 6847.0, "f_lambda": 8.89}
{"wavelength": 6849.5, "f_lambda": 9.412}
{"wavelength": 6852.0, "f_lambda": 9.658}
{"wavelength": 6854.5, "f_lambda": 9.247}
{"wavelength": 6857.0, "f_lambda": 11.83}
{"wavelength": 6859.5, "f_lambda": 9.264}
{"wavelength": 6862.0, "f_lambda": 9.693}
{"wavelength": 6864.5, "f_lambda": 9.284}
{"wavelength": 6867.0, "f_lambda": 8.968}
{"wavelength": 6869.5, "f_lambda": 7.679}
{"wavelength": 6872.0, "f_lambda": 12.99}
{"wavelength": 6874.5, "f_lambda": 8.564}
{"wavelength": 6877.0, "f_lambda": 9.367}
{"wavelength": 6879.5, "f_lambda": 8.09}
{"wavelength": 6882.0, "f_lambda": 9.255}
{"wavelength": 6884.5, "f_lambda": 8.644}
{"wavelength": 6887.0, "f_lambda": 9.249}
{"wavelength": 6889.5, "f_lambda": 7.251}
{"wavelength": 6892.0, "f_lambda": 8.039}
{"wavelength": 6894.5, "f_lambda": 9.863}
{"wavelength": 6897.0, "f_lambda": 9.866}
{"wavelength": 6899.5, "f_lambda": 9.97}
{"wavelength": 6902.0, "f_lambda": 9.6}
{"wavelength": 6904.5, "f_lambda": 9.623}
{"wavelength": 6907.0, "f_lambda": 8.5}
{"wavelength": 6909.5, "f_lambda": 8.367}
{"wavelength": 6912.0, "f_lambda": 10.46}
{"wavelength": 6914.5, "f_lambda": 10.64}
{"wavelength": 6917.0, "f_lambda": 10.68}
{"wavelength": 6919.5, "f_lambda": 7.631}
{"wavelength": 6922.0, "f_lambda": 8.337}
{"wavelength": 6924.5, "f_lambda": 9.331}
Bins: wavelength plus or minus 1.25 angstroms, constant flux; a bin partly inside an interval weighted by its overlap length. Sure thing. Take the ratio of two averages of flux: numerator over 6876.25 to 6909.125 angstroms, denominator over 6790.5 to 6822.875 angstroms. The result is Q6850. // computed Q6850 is 1.0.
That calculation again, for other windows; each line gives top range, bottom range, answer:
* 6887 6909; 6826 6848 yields 1.00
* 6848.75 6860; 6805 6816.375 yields 1.07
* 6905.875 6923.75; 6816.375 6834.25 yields 1.02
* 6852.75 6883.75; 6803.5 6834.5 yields 1.03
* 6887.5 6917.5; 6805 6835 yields 1.02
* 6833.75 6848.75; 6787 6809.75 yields 0.92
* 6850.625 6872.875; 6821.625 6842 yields 1.06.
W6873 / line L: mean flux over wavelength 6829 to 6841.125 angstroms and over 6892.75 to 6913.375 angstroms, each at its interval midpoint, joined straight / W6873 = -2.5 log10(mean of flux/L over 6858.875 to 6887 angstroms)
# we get 0.013 mag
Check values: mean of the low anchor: 9.19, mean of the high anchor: 9.5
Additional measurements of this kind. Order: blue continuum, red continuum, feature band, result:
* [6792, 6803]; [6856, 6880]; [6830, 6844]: 0.09 mag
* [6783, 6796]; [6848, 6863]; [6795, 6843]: 0.03 mag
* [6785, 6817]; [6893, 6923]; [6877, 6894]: 0.11 mag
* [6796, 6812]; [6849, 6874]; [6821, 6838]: 0.06 mag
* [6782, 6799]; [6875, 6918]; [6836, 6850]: 0.06 mag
